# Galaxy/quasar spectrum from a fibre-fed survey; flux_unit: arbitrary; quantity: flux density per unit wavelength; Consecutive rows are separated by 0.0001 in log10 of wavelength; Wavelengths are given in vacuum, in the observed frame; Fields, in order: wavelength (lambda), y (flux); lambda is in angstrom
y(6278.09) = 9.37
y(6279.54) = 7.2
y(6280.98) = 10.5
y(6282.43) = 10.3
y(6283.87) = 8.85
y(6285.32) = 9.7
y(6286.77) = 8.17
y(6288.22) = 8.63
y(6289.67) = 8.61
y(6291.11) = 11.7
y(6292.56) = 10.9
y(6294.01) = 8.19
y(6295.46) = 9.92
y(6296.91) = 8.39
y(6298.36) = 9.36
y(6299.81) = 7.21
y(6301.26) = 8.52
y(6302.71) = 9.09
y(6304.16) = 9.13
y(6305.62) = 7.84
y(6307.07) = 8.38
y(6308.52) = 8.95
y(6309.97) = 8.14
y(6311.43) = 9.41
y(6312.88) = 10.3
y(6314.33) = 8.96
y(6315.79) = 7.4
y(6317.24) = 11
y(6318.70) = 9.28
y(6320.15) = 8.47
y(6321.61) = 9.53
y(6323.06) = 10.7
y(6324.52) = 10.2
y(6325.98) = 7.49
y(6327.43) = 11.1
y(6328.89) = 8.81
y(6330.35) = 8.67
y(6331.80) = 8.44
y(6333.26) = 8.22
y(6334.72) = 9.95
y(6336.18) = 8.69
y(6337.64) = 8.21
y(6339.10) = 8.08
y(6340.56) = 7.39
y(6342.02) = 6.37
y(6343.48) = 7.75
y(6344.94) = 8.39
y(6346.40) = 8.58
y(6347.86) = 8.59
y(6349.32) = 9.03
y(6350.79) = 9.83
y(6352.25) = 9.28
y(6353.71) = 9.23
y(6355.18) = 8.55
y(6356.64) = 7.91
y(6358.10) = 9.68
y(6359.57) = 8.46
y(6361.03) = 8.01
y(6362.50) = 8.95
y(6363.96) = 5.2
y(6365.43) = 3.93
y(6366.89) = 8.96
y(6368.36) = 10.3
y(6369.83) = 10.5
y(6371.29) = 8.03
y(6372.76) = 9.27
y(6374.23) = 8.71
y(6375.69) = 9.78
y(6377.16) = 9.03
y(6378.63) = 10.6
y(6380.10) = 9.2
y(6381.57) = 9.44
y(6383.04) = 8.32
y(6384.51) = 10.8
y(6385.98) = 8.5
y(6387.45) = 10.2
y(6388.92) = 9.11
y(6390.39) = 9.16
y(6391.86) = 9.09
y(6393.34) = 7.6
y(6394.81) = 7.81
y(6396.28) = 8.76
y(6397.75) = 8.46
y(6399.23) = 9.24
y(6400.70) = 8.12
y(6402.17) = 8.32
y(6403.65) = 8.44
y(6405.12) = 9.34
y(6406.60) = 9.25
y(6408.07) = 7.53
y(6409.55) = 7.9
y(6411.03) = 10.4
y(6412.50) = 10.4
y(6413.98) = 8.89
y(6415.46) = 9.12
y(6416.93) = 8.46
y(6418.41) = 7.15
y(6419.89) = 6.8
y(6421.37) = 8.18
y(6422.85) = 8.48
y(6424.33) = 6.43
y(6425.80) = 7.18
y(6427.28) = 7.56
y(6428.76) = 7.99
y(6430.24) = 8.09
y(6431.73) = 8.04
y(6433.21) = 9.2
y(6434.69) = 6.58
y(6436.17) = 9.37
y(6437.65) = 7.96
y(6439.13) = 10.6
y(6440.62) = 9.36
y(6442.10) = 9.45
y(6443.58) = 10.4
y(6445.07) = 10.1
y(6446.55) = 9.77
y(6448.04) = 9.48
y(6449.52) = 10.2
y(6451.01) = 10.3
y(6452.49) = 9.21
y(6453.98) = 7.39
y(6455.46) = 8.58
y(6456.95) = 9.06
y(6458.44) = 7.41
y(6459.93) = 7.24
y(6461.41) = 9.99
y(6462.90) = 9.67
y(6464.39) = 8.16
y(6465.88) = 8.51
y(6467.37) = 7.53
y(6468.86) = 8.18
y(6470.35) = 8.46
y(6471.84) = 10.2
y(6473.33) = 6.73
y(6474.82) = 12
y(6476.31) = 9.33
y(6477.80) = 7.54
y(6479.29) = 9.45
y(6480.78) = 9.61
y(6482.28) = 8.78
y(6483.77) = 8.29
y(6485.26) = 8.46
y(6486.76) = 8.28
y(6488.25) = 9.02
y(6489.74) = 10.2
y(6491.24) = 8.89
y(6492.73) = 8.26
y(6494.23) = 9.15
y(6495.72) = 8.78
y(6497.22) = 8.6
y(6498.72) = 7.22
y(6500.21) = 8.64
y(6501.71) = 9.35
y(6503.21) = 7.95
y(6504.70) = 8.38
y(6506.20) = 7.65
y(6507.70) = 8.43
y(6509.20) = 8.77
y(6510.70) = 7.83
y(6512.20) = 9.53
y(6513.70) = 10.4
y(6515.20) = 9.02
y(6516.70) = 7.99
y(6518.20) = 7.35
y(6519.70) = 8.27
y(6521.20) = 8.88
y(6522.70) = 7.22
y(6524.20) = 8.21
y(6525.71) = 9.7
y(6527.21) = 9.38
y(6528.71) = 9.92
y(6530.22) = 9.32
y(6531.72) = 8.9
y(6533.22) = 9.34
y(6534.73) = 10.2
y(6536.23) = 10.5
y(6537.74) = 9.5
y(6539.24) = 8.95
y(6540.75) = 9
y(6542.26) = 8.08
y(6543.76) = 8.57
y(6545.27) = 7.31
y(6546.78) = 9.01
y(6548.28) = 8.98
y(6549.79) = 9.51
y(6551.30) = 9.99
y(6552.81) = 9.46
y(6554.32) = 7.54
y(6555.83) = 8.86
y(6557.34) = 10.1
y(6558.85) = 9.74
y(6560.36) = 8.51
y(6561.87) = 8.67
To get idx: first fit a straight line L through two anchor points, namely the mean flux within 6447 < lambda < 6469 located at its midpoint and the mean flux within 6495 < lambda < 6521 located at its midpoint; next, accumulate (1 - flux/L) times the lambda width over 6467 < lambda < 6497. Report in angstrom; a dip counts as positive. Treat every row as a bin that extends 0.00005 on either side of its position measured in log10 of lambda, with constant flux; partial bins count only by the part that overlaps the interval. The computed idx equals -0.8 angstrom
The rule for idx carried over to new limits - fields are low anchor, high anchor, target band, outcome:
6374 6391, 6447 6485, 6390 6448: 3.6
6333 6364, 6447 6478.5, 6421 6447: 0.4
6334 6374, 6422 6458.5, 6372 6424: -1.5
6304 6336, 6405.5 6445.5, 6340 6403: 1.1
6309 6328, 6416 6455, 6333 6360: 1.9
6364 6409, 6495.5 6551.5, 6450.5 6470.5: 0.6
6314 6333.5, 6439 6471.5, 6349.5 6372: 1.7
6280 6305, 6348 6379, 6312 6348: 0.5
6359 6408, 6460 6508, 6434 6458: -1.4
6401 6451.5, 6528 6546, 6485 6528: 1.9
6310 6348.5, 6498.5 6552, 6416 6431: 2.0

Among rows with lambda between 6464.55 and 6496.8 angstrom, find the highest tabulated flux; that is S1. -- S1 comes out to 12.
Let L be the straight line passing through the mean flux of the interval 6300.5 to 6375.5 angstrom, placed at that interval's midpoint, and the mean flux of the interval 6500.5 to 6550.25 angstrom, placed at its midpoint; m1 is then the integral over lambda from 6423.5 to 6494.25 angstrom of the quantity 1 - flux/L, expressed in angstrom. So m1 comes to 0.0 angstrom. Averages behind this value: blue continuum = 8.71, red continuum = 8.82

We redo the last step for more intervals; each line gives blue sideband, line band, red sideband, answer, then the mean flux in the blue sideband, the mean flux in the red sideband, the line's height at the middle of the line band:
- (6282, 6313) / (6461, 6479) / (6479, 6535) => -0.1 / 9.04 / 8.76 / 8.81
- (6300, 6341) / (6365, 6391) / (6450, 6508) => -0.9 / 8.93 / 8.7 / 8.84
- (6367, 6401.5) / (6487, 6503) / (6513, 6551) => 0.4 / 9.13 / 8.95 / 9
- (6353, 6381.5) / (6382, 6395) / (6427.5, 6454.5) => -0.3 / 8.67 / 9.07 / 8.78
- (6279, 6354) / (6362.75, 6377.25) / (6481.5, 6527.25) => 0.8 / 8.95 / 8.6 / 8.85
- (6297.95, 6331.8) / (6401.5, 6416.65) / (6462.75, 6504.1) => -0.1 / 9.03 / 8.74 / 8.87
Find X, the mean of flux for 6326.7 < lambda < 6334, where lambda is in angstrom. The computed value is 9.05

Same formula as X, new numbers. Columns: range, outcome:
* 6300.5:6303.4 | 8.79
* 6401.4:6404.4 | 8.39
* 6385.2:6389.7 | 9.29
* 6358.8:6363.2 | 8.47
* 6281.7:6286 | 9.62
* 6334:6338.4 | 8.94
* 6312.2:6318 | 9.4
